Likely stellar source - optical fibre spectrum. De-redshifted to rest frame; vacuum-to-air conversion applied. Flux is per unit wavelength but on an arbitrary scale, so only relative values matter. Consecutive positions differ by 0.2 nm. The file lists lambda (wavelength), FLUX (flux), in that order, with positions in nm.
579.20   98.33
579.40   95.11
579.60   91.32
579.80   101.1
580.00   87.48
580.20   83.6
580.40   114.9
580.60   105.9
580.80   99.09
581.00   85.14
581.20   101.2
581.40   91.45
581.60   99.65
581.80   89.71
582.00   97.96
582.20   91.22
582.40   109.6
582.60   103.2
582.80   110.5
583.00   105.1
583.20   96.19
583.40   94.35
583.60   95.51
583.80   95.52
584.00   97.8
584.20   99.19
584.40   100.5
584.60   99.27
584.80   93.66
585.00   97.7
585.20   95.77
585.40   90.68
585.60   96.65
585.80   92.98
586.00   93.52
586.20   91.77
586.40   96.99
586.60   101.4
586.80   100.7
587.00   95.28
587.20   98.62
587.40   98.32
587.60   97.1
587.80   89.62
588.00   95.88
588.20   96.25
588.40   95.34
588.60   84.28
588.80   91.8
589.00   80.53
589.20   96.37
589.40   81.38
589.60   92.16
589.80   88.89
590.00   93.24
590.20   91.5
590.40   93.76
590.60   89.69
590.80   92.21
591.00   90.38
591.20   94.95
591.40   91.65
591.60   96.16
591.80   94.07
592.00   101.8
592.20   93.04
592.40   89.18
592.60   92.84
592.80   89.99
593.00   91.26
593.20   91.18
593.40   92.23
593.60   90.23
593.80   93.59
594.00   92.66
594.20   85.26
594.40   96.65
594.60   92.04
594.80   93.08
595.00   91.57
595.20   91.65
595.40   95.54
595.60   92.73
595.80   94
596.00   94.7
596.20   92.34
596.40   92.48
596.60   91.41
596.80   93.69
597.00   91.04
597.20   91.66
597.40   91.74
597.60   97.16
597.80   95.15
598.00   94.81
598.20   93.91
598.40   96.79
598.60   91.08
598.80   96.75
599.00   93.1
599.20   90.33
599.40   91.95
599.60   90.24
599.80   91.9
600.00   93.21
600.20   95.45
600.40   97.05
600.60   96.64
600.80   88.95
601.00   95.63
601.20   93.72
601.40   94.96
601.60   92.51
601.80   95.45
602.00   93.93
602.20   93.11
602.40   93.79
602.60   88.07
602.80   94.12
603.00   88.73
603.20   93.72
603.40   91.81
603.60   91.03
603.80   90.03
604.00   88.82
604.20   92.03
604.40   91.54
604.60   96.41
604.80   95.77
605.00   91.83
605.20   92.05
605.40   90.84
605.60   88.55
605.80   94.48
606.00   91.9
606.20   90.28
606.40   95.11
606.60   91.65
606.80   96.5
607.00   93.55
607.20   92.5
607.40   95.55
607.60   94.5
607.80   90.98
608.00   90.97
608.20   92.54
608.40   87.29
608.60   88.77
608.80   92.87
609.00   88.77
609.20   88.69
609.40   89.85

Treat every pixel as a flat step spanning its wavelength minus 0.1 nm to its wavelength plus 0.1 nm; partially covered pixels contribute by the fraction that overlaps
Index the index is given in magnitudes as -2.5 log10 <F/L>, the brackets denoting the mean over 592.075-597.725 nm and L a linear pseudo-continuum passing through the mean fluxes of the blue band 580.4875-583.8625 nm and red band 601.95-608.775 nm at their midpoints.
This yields 0.03 mag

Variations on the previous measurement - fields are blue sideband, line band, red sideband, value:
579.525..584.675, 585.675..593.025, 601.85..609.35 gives 0.03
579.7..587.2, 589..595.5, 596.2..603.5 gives 0.04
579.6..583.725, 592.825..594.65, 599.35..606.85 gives 0.04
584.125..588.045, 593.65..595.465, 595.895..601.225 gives 0.02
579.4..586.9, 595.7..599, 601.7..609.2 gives 0.00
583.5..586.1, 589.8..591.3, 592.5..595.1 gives 0.01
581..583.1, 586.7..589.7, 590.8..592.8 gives 0.03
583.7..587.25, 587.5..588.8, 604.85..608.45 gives 0.03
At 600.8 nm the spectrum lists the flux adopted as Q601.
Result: 88.95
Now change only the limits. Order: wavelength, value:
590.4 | 93.76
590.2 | 91.5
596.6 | 91.41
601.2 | 93.72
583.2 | 96.19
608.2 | 92.54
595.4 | 95.54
